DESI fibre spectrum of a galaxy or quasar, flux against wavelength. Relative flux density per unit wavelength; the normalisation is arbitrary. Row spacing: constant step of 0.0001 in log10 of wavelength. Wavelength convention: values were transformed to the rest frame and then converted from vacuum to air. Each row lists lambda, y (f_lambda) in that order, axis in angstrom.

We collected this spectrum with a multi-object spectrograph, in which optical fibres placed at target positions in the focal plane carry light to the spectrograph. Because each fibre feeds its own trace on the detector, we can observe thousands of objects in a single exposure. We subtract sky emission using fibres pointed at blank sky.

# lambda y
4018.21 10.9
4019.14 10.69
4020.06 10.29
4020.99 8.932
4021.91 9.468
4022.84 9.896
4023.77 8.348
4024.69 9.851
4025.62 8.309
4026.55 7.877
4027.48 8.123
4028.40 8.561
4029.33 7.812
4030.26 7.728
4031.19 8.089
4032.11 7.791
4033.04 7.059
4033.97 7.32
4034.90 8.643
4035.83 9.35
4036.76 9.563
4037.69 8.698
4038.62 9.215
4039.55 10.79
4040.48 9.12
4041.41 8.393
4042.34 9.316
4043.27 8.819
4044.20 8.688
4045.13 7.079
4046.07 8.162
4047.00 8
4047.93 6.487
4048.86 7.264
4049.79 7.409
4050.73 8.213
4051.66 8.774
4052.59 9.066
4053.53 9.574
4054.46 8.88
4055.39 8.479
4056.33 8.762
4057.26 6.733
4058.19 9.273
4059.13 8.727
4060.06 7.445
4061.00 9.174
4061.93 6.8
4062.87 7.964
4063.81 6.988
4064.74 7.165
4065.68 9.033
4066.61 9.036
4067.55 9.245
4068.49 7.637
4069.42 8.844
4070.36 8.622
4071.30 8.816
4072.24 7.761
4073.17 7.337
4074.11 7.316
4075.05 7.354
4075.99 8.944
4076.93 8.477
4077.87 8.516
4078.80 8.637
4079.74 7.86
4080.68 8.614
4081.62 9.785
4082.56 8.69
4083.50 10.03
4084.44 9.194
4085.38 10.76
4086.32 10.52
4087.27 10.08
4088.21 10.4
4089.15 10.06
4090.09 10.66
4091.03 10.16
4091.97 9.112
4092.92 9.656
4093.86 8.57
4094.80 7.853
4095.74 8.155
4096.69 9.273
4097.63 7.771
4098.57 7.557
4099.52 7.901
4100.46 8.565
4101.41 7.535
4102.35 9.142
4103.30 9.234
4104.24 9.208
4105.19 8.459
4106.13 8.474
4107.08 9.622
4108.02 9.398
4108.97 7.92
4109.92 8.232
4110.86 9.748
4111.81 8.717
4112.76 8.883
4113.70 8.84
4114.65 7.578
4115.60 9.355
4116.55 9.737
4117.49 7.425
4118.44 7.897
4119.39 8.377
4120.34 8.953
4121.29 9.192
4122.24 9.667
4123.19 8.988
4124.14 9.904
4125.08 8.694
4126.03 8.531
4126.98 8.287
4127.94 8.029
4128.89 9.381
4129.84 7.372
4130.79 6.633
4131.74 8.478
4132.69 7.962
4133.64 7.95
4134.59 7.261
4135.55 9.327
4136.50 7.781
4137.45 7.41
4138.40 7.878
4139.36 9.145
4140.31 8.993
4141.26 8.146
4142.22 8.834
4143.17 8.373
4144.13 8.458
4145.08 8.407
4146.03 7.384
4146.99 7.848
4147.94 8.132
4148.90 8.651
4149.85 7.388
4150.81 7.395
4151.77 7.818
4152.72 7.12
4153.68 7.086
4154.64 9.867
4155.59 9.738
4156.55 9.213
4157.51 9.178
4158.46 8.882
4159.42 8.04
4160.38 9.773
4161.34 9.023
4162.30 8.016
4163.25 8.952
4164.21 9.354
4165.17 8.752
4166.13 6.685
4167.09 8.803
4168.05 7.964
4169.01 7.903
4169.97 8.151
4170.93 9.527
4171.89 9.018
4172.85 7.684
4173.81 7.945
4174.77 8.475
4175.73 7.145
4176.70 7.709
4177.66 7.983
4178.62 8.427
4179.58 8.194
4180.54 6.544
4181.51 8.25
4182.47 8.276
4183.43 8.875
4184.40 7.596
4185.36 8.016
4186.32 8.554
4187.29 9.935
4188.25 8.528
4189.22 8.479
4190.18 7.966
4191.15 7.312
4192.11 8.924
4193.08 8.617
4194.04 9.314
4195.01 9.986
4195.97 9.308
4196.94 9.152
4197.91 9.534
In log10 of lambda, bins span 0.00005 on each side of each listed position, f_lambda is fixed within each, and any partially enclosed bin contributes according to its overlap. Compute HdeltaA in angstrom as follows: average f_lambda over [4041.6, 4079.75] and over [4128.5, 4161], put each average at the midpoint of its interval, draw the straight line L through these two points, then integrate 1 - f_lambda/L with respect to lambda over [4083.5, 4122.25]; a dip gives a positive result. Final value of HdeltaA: -3.4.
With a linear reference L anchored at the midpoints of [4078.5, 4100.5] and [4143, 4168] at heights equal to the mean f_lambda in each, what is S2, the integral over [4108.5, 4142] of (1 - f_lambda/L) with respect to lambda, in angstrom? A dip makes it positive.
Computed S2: 1.0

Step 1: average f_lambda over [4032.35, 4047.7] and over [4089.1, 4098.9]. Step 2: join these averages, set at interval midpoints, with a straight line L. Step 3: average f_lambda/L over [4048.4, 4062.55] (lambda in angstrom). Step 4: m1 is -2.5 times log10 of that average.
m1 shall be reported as 0.051 mag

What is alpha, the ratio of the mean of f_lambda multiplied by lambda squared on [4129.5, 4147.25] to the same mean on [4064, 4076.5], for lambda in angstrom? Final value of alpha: 1.02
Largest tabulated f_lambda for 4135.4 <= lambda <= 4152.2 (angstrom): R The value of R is 9.327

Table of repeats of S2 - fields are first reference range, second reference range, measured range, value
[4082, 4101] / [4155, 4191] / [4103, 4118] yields 0.4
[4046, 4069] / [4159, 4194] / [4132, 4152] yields 0.4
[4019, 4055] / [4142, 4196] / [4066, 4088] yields -0.7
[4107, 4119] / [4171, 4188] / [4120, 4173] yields 0.1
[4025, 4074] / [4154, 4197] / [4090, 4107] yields -0.7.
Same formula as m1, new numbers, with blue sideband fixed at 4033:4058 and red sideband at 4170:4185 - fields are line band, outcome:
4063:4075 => 0.04 mag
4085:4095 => -0.18 mag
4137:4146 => -0.02 mag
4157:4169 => -0.06 mag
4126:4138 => 0.03 mag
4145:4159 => -0.01 mag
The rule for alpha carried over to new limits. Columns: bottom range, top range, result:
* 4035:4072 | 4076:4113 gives 1.09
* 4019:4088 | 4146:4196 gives 1.03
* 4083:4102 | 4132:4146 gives 0.92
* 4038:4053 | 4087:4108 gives 1.09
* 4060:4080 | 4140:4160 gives 1.06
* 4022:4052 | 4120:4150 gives 1.04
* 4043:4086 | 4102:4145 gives 1.05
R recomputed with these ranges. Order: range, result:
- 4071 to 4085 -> 10.03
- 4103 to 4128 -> 9.904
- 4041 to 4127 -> 10.76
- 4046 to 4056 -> 9.574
